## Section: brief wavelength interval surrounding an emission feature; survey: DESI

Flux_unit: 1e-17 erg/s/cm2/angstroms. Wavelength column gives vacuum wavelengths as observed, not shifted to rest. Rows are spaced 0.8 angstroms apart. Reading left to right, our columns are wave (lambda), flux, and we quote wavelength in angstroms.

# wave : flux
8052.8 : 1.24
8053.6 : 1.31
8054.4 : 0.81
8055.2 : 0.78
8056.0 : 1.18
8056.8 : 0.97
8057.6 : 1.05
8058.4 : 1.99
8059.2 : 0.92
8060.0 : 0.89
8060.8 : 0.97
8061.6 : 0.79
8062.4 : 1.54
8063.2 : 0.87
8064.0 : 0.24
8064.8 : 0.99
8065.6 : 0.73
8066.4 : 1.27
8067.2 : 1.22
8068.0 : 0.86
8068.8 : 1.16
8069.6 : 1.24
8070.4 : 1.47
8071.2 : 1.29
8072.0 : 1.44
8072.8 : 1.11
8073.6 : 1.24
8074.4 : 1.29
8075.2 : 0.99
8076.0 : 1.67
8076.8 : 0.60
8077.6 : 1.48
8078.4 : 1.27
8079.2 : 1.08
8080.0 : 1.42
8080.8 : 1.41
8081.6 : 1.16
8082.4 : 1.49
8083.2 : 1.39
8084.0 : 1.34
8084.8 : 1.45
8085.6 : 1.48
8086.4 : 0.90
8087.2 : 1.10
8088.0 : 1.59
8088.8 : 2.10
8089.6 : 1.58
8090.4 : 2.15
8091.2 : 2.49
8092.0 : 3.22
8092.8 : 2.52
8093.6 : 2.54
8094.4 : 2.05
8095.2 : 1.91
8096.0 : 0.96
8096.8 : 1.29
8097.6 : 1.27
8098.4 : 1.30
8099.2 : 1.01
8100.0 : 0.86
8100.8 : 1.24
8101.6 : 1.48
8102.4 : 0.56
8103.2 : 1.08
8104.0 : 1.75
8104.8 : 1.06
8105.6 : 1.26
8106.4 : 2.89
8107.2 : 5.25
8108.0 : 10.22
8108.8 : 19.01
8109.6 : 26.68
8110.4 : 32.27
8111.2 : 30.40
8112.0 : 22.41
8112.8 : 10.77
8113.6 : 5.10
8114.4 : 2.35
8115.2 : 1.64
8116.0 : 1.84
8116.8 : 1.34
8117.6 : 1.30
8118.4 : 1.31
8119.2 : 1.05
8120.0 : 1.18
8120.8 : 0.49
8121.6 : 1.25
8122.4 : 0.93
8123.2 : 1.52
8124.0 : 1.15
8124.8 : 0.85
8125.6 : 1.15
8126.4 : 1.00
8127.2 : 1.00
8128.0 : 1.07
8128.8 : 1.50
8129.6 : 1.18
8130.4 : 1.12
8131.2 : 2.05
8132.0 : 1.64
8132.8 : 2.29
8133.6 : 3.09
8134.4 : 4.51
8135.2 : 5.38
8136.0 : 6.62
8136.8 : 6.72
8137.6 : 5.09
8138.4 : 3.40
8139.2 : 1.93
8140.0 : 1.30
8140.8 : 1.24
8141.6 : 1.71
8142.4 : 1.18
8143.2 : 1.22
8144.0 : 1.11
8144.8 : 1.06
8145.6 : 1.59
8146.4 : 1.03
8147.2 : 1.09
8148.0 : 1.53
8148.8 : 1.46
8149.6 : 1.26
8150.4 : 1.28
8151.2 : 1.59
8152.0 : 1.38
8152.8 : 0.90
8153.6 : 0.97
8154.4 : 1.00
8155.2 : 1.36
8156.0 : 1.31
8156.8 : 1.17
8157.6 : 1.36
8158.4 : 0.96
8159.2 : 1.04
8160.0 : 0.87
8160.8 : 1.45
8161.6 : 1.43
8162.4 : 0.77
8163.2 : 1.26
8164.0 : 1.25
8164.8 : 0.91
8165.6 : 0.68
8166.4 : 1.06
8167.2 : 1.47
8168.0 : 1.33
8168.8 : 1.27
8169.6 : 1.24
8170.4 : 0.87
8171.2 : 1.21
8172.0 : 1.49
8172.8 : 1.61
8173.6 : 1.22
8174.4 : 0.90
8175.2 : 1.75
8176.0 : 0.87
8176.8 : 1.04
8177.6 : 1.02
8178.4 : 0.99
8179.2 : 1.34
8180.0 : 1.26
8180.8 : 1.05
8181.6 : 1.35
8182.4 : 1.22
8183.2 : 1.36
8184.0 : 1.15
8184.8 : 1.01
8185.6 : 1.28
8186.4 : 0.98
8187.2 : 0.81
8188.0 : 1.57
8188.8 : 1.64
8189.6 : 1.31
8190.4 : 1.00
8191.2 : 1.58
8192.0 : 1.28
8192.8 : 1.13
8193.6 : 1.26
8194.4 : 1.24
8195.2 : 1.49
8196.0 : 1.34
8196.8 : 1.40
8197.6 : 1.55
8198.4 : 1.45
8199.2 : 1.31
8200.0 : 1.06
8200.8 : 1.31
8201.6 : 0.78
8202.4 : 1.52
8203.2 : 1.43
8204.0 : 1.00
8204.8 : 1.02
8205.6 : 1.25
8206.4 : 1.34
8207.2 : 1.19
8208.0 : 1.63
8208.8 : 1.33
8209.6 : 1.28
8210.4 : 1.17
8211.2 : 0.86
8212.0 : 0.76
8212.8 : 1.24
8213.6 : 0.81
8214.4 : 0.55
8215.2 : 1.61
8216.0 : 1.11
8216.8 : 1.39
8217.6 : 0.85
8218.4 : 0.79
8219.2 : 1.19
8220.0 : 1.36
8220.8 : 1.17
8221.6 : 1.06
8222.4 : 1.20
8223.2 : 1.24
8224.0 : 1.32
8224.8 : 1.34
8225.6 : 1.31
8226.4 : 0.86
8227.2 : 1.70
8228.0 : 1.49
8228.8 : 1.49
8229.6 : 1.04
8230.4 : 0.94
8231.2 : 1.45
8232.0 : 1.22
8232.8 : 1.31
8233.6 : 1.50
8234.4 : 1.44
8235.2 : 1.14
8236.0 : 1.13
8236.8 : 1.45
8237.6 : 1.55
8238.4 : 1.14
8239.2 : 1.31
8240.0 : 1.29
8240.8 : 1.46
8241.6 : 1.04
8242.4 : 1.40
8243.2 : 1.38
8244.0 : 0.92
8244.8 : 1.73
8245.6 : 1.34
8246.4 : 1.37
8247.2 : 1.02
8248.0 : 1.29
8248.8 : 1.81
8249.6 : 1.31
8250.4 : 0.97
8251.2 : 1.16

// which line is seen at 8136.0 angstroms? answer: [N II]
